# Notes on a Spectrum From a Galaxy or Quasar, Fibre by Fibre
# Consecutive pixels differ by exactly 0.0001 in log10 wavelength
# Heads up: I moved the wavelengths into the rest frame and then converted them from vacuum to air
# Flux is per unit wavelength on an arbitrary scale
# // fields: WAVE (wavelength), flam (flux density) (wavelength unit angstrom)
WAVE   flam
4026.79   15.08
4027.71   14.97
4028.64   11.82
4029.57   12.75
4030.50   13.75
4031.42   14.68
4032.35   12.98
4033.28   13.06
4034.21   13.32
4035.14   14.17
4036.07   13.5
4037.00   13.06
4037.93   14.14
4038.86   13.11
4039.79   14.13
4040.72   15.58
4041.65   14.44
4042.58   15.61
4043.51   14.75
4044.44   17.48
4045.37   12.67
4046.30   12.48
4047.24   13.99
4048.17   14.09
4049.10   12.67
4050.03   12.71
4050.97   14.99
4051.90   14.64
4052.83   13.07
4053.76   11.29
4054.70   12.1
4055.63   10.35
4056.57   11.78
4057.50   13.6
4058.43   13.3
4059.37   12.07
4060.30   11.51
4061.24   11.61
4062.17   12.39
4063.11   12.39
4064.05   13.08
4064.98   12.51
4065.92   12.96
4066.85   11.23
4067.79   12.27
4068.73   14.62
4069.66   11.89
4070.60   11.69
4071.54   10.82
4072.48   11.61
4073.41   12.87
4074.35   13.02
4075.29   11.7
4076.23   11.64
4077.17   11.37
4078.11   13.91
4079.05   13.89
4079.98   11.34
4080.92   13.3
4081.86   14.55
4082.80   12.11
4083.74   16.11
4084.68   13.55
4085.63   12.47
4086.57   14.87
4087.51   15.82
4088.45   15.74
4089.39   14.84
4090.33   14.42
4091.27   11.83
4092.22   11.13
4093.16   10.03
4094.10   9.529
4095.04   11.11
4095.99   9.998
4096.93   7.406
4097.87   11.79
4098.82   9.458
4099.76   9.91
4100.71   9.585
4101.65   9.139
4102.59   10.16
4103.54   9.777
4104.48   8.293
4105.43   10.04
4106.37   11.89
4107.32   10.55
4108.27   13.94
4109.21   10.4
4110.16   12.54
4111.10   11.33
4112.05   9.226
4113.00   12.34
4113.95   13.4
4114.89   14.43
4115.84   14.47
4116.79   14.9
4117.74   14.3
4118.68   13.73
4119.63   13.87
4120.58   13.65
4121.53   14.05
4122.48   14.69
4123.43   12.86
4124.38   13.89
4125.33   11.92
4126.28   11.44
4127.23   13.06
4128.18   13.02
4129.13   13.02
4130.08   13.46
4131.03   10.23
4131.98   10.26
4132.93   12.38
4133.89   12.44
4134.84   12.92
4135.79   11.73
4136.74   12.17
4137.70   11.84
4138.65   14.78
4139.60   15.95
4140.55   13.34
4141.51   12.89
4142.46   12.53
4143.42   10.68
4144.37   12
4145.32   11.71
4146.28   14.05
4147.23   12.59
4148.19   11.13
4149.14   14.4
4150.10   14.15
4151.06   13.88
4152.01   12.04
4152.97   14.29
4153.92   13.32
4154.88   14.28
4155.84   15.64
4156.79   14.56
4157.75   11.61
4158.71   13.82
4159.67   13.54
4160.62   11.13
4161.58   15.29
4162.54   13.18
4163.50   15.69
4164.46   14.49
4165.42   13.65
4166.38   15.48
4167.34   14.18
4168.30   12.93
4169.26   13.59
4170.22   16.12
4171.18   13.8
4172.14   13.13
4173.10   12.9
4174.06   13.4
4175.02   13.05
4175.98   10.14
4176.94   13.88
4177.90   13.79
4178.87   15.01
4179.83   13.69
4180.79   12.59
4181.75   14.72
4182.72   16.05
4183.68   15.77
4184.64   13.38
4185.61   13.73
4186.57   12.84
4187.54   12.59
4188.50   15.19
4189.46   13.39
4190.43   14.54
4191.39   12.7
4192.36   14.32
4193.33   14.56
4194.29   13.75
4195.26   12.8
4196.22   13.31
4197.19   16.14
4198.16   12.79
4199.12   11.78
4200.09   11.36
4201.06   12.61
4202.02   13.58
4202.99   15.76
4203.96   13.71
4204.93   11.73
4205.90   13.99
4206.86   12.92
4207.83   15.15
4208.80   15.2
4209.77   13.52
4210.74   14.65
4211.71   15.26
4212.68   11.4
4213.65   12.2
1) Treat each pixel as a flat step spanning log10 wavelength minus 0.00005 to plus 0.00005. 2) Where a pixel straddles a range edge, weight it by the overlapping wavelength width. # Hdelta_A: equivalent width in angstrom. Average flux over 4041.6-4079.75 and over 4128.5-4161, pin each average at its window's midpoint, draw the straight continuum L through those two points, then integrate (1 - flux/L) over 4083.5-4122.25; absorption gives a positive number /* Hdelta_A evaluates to 2.4 angstrom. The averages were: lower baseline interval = 12.8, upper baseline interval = 12.9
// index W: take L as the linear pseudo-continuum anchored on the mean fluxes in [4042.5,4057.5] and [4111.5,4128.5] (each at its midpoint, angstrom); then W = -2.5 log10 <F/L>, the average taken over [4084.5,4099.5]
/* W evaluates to 0.11 mag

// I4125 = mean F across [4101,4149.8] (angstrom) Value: 12.4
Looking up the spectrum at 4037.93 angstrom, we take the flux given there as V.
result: 14.14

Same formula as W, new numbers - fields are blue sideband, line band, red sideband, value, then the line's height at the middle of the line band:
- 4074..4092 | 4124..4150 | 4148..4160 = 0.08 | 13.6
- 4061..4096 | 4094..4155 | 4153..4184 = 0.09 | 13.3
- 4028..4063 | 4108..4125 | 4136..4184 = 0.02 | 13.5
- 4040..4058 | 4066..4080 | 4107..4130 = 0.09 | 13.4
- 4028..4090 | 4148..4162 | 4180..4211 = 0.00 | 13.6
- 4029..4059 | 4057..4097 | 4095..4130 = 0.02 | 12.8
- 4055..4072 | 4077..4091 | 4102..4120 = -0.15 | 12.2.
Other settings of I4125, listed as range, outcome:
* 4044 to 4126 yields 12.4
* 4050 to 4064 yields 12.5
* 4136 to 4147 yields 12.9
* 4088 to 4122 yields 11.8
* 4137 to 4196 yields 13.6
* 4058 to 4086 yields 12.6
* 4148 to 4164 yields 13.7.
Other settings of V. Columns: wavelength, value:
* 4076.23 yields 11.64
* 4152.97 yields 14.29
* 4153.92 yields 13.32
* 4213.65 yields 12.2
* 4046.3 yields 12.48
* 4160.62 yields 11.13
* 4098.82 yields 9.458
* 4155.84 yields 15.64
